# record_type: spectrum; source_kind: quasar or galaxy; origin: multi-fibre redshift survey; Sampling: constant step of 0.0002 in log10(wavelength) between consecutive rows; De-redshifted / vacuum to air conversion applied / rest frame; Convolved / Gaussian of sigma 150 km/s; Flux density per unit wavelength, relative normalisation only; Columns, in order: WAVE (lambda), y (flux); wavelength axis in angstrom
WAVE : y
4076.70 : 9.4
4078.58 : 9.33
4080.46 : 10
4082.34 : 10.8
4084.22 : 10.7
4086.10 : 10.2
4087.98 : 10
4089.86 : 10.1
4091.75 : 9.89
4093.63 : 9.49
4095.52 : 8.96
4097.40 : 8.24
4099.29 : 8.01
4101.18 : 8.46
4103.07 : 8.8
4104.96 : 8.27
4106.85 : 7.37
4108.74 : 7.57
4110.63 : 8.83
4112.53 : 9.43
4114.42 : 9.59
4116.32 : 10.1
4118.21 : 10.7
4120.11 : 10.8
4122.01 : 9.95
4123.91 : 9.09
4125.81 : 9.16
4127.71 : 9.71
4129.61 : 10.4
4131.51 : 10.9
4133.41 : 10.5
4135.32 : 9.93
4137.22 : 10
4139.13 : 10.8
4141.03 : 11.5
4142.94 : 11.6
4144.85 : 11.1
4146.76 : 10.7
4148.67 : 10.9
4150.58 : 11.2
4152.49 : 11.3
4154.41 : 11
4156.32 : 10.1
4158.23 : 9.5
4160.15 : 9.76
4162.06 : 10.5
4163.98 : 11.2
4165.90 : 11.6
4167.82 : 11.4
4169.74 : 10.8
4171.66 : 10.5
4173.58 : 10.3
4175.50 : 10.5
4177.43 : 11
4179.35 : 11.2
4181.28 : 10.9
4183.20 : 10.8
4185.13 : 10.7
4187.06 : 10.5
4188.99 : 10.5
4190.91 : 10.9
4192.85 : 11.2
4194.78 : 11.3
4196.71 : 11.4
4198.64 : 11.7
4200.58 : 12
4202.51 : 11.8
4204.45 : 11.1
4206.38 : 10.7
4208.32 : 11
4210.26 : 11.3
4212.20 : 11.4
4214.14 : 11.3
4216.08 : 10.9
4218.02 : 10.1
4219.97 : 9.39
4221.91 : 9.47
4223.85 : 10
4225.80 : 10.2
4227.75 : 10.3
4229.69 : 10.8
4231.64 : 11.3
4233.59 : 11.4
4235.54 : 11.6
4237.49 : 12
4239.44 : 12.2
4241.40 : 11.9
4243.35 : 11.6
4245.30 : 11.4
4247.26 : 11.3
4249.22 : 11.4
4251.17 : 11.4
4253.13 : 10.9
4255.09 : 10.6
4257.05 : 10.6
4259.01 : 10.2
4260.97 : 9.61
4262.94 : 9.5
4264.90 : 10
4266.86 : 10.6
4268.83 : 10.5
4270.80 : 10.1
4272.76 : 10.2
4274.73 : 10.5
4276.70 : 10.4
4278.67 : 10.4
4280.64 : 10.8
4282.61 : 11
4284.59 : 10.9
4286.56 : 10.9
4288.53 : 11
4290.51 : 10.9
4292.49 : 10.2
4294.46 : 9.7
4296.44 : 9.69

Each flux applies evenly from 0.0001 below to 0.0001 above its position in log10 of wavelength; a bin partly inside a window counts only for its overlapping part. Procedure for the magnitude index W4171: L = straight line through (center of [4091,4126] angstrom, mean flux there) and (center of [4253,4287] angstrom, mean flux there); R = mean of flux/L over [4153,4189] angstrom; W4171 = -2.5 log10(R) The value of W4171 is -0.12 mag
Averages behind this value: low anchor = 9.08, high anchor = 10.4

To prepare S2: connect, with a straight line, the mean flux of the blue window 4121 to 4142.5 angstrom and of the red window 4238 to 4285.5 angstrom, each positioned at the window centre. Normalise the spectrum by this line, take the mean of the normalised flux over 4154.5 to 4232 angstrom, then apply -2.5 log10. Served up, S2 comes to -0.03 mag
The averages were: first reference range 10.2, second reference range 10.8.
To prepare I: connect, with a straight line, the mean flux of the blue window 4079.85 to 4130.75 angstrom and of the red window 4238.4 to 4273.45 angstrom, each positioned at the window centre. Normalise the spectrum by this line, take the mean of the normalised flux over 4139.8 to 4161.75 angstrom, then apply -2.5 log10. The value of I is -0.099 mag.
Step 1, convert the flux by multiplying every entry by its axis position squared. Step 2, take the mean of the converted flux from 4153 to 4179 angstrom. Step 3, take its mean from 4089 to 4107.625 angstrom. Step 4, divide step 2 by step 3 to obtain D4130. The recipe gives 1.3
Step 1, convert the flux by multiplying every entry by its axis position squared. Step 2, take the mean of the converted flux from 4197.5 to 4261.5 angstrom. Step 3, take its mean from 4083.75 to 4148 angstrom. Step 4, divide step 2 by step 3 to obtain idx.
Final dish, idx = 1.19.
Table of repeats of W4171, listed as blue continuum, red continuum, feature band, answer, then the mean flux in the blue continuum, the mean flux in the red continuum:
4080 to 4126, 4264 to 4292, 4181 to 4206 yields -0.12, 9.38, 10.6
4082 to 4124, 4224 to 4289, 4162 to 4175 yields -0.10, 9.35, 10.8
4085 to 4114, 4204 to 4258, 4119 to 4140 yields -0.08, 8.93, 11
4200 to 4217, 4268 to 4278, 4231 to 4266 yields -0.03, 11.3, 10.3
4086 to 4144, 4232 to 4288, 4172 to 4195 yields -0.06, 9.62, 10.9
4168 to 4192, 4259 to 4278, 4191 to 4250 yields -0.06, 10.7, 10.2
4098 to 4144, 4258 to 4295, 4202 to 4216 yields -0.11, 9.64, 10.4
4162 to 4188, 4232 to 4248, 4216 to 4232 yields 0.13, 10.9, 11.7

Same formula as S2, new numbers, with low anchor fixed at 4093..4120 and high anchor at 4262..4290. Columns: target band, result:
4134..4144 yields -0.17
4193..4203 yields -0.19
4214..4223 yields -0.02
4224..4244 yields -0.12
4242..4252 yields -0.12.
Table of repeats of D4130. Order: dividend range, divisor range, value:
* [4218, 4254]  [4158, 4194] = 1.05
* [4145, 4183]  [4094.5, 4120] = 1.25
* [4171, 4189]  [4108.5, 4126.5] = 1.15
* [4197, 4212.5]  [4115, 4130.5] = 1.19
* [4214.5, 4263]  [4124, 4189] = 1.06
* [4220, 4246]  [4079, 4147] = 1.20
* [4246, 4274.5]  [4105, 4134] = 1.17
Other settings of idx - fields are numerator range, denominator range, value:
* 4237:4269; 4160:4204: 1.03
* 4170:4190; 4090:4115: 1.27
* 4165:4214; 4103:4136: 1.20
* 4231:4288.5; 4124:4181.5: 1.07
